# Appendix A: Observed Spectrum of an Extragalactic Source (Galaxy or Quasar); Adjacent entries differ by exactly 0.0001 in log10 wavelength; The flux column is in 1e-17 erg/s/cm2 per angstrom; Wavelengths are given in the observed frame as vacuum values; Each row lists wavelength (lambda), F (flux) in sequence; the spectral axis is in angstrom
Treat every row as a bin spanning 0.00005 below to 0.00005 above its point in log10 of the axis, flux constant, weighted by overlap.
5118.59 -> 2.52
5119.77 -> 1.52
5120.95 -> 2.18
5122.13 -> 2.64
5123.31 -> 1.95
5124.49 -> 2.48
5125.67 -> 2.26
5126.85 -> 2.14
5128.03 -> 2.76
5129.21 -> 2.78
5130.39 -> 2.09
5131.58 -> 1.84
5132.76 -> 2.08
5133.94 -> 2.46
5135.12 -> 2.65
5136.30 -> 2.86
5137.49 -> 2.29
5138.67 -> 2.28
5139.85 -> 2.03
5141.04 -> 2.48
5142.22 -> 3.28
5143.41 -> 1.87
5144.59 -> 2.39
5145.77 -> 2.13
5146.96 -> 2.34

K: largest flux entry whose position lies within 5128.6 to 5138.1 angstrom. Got 2.86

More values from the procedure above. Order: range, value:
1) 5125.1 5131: 2.78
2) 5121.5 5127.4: 2.64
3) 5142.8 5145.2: 2.39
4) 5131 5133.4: 2.08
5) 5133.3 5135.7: 2.65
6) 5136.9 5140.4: 2.29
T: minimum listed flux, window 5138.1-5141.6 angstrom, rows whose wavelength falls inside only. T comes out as 2.03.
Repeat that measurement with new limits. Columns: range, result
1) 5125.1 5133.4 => 1.84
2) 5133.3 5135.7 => 2.46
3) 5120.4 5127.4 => 1.95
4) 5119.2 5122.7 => 1.52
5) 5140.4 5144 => 1.87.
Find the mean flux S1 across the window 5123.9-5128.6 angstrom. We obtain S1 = 2.41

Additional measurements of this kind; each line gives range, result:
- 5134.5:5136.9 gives 2.75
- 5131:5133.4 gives 1.97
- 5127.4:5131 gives 2.53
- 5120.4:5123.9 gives 2.26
